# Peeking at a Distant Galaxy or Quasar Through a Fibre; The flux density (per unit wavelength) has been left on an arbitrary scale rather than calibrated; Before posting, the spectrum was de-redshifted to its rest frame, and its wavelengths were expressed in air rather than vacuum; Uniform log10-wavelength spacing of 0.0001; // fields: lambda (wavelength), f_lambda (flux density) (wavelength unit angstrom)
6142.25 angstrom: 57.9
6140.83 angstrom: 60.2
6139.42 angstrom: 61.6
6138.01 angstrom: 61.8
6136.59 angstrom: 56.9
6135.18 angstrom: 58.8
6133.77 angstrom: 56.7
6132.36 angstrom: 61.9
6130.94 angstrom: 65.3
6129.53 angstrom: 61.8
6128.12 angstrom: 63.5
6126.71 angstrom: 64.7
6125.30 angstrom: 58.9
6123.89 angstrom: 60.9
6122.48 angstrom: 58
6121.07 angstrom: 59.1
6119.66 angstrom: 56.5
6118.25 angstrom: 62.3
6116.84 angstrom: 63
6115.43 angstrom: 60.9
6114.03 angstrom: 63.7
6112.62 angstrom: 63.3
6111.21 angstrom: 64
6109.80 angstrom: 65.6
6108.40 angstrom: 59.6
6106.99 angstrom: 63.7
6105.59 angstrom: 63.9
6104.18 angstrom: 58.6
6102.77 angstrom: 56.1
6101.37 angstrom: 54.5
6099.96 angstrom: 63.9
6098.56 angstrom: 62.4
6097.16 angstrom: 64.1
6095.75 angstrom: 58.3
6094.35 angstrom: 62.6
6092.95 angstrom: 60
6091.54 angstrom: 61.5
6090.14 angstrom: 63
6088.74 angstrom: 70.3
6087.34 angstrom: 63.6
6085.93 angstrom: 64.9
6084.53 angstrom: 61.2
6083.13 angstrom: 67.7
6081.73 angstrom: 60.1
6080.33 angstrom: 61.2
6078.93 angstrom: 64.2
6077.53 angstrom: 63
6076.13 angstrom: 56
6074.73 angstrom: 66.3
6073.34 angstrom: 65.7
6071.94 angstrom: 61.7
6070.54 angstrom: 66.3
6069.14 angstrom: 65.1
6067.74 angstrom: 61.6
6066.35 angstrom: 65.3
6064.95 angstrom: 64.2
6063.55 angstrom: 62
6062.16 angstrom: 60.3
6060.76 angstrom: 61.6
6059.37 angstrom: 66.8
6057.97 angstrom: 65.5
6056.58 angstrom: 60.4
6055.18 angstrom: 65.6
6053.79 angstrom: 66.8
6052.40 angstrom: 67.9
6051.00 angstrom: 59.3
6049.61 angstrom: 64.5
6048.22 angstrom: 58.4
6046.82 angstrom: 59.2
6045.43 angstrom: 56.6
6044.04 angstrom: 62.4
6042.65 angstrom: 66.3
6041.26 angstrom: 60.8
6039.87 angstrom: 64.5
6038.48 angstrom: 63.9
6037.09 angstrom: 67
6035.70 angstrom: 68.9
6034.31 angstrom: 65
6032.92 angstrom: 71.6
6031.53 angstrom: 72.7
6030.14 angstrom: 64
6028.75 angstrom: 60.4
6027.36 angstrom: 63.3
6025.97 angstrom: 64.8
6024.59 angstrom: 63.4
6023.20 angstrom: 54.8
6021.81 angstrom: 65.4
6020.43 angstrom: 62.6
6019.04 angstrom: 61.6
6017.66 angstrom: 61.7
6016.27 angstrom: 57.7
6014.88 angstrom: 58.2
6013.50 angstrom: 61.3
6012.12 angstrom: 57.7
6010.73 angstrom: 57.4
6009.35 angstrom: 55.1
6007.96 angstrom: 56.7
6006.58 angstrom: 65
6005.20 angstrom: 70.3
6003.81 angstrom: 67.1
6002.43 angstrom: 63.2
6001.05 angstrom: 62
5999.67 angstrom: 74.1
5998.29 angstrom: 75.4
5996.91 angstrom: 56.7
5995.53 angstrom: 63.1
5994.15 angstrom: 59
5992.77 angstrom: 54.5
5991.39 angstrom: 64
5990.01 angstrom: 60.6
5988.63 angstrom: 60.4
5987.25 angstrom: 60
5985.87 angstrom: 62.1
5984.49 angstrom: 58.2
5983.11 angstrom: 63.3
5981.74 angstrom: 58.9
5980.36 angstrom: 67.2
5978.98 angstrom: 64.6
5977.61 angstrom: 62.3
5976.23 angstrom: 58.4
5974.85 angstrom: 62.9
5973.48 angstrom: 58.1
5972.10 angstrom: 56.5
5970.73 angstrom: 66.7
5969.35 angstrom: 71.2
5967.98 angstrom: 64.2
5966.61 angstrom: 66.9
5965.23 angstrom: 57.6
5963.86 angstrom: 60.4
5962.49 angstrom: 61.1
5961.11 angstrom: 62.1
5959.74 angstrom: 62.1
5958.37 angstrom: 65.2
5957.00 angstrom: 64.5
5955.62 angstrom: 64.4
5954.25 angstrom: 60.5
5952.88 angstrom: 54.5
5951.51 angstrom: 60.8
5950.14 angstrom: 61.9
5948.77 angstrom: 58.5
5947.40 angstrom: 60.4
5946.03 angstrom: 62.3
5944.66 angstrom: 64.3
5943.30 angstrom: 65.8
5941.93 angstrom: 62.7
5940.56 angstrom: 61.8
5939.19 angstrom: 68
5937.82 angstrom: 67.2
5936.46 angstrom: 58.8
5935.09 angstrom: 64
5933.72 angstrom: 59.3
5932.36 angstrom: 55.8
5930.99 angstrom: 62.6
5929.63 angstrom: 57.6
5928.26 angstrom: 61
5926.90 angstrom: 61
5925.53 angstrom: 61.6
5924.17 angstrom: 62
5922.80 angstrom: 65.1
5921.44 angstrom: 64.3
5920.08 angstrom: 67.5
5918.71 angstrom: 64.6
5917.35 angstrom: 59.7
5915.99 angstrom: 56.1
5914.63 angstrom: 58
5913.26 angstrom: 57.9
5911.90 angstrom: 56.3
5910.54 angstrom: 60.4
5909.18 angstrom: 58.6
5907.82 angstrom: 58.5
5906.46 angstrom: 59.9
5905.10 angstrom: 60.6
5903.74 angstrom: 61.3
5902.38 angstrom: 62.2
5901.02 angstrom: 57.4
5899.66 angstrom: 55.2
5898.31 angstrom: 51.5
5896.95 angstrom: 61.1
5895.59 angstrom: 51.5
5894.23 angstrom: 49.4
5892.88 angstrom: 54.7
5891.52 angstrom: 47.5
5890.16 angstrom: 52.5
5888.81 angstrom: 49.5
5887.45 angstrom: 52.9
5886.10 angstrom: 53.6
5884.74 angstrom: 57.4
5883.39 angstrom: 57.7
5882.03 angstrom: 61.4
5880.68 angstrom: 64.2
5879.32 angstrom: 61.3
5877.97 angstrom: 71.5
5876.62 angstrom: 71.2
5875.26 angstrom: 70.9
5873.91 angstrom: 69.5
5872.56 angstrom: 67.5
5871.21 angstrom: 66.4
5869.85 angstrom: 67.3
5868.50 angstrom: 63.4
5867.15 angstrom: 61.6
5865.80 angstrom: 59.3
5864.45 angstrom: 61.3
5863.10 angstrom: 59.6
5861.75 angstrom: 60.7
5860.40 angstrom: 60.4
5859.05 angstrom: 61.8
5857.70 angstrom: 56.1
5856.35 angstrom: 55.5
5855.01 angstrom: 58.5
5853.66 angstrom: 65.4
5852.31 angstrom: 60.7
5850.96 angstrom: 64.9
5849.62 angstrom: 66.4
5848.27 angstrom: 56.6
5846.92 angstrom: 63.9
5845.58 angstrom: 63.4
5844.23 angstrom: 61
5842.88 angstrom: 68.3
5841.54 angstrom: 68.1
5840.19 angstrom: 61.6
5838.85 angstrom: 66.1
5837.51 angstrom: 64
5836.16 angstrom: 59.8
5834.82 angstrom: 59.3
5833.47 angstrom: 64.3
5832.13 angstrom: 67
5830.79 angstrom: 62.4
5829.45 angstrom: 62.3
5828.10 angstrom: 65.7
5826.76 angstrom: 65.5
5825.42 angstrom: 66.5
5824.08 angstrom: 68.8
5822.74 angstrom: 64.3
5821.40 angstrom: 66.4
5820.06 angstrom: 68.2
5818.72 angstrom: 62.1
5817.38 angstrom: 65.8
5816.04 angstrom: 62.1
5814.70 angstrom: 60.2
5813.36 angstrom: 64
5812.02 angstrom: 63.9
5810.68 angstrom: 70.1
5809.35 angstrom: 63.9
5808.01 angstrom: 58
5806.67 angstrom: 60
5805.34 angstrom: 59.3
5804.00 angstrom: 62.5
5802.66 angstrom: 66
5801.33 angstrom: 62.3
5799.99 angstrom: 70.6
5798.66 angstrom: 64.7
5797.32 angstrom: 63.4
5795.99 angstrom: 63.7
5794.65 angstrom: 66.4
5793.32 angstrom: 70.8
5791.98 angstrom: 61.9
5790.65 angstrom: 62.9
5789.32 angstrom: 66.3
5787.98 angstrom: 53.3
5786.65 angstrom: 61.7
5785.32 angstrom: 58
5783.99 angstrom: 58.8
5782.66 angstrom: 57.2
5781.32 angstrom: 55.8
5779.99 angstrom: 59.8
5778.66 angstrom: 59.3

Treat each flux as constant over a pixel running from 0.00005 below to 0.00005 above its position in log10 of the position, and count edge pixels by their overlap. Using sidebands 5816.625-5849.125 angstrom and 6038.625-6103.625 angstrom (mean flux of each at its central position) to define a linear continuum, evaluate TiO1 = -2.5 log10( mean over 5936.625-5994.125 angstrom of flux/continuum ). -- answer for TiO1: 0.02 mag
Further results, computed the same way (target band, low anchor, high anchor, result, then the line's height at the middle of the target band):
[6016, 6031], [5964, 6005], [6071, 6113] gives 0.01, 62.6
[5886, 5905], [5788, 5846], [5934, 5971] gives 0.16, 63.4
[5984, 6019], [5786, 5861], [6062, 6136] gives 0.02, 62.6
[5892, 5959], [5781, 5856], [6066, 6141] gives 0.04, 62.8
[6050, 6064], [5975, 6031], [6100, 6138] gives -0.04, 61.5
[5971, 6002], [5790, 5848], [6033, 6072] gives 0.03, 63.8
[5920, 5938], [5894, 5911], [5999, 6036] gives -0.05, 58.9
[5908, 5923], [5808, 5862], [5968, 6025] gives 0.04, 62.7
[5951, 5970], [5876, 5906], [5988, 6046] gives -0.04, 60.5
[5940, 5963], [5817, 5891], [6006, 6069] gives 0.01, 62.7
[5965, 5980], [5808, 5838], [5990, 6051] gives 0.00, 63.1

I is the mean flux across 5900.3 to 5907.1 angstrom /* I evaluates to 60.2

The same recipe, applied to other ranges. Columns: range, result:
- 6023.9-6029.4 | 63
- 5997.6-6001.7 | 70.6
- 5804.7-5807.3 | 59.8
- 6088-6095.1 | 63.5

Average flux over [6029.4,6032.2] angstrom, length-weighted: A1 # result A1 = 68.1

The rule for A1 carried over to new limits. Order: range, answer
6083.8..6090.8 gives 64.6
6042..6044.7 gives 64.4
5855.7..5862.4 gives 58.9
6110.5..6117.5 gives 63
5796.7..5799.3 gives 63.9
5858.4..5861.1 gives 61.1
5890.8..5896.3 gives 50.8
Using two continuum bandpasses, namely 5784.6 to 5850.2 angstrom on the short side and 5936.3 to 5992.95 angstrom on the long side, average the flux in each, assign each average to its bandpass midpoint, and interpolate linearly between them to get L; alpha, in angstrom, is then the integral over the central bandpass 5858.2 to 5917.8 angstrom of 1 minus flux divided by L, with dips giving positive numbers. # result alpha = 3.3 angstrom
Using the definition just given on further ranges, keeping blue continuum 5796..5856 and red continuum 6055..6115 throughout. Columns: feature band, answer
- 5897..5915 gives 1.4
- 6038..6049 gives 0.2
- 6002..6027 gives 0.7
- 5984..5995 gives 0.6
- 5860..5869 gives 0.4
